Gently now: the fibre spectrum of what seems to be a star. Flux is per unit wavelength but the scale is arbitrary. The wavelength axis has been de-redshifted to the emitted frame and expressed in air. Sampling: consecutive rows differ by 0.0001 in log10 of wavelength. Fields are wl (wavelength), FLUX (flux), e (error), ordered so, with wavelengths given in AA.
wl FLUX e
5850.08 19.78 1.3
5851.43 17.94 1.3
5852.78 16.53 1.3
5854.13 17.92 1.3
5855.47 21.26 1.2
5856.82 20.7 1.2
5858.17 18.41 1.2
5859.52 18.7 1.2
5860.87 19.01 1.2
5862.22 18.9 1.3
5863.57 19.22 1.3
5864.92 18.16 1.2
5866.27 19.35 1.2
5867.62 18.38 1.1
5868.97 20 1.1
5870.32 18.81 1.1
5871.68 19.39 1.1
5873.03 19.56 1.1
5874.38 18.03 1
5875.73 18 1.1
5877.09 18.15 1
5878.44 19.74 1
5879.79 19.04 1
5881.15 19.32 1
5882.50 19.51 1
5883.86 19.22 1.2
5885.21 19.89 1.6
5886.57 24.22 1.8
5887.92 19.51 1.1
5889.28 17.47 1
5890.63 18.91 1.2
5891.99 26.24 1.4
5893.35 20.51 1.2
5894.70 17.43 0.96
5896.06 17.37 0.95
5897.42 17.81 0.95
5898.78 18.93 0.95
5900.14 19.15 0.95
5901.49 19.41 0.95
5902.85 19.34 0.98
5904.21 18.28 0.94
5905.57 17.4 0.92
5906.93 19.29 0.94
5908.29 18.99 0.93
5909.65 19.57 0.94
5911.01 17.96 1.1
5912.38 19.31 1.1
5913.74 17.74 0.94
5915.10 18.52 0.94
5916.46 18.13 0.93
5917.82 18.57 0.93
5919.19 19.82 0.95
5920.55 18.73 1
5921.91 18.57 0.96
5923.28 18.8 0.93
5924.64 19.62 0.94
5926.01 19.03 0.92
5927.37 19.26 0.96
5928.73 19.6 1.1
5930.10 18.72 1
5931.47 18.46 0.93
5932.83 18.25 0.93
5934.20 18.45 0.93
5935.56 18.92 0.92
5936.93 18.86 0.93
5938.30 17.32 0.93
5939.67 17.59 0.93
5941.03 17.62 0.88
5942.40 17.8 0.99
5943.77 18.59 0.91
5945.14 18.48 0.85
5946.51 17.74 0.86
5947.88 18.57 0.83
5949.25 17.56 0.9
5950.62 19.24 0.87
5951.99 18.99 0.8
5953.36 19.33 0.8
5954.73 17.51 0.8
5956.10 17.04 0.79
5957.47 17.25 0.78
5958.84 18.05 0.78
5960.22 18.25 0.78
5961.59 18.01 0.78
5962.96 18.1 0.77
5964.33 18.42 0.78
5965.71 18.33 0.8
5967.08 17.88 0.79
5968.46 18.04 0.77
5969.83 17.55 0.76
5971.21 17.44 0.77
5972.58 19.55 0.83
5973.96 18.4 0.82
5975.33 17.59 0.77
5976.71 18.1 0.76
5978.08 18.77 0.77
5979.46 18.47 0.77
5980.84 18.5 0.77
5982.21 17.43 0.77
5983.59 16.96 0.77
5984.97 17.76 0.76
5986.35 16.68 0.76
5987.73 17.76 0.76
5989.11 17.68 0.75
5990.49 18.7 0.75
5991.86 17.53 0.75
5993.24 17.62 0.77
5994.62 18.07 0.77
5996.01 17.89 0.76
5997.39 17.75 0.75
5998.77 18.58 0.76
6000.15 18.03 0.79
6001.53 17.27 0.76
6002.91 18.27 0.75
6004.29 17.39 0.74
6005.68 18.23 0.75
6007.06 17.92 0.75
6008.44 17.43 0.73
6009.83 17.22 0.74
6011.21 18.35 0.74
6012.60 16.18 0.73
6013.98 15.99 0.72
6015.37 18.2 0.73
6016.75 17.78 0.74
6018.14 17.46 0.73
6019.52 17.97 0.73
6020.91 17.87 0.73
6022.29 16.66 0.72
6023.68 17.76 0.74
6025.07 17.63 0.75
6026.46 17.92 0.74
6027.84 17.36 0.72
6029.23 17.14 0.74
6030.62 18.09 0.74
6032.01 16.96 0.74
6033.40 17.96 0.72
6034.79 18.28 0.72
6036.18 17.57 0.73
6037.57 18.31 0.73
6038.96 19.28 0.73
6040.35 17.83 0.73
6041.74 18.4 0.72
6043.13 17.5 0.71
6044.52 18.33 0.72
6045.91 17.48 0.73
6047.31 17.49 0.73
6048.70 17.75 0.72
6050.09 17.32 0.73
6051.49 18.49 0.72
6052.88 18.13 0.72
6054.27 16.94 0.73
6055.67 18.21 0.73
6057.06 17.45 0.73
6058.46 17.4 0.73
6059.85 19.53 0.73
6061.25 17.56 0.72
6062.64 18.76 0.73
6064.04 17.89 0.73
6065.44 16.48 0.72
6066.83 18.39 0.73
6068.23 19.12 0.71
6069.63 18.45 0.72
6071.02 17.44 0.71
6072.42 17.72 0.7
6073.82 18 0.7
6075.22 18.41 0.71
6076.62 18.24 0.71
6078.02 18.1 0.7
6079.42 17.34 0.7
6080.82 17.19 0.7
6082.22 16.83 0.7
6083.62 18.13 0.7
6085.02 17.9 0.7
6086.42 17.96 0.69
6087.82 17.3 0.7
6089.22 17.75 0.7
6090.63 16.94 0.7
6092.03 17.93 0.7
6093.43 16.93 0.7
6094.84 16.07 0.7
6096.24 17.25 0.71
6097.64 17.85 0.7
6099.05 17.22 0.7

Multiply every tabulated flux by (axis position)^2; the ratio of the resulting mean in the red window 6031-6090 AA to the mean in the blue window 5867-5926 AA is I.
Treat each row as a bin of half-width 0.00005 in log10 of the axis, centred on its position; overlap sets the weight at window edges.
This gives 0.99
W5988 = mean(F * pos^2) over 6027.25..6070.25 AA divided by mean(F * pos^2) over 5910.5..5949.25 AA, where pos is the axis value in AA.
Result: 1.0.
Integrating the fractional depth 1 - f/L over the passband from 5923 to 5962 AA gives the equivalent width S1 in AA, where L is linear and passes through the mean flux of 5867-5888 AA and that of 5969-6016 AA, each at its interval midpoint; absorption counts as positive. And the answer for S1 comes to 0.3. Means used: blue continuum 19.4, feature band 18.4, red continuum 17.8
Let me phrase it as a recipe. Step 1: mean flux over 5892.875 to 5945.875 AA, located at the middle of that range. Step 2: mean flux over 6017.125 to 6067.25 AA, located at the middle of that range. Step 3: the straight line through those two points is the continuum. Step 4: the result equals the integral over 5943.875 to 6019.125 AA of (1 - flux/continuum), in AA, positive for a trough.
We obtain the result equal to 1.2 AA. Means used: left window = 18.6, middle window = 17.9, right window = 17.8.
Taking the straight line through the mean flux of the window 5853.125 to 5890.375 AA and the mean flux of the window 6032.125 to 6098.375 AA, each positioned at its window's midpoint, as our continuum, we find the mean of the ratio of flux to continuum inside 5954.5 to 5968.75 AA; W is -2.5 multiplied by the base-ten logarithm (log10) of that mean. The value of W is 0.04 mag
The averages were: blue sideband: 19.2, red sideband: 17.8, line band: 17.9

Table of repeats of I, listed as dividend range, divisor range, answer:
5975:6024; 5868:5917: 0.96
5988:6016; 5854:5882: 0.97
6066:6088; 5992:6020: 1.04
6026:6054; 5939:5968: 1.02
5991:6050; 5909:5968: 0.99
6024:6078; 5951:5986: 1.02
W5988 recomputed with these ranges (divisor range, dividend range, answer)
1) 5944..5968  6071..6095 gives 1.01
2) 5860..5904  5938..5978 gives 0.96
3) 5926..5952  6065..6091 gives 1.01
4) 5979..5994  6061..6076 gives 1.05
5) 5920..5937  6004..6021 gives 0.96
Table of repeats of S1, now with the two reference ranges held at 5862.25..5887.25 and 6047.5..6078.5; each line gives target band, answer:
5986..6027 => 1.6 AA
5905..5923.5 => 0.4 AA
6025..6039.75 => 0.3 AA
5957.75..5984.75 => 0.8 AA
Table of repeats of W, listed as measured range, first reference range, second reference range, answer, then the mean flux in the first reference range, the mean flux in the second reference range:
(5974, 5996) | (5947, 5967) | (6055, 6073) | 0.017 mag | 18.2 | 18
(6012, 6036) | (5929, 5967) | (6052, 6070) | 0.036 mag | 18.2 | 18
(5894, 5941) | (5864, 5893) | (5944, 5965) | 0.014 mag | 19.6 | 18.2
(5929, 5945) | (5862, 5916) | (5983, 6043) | 0.019 mag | 19.1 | 17.7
